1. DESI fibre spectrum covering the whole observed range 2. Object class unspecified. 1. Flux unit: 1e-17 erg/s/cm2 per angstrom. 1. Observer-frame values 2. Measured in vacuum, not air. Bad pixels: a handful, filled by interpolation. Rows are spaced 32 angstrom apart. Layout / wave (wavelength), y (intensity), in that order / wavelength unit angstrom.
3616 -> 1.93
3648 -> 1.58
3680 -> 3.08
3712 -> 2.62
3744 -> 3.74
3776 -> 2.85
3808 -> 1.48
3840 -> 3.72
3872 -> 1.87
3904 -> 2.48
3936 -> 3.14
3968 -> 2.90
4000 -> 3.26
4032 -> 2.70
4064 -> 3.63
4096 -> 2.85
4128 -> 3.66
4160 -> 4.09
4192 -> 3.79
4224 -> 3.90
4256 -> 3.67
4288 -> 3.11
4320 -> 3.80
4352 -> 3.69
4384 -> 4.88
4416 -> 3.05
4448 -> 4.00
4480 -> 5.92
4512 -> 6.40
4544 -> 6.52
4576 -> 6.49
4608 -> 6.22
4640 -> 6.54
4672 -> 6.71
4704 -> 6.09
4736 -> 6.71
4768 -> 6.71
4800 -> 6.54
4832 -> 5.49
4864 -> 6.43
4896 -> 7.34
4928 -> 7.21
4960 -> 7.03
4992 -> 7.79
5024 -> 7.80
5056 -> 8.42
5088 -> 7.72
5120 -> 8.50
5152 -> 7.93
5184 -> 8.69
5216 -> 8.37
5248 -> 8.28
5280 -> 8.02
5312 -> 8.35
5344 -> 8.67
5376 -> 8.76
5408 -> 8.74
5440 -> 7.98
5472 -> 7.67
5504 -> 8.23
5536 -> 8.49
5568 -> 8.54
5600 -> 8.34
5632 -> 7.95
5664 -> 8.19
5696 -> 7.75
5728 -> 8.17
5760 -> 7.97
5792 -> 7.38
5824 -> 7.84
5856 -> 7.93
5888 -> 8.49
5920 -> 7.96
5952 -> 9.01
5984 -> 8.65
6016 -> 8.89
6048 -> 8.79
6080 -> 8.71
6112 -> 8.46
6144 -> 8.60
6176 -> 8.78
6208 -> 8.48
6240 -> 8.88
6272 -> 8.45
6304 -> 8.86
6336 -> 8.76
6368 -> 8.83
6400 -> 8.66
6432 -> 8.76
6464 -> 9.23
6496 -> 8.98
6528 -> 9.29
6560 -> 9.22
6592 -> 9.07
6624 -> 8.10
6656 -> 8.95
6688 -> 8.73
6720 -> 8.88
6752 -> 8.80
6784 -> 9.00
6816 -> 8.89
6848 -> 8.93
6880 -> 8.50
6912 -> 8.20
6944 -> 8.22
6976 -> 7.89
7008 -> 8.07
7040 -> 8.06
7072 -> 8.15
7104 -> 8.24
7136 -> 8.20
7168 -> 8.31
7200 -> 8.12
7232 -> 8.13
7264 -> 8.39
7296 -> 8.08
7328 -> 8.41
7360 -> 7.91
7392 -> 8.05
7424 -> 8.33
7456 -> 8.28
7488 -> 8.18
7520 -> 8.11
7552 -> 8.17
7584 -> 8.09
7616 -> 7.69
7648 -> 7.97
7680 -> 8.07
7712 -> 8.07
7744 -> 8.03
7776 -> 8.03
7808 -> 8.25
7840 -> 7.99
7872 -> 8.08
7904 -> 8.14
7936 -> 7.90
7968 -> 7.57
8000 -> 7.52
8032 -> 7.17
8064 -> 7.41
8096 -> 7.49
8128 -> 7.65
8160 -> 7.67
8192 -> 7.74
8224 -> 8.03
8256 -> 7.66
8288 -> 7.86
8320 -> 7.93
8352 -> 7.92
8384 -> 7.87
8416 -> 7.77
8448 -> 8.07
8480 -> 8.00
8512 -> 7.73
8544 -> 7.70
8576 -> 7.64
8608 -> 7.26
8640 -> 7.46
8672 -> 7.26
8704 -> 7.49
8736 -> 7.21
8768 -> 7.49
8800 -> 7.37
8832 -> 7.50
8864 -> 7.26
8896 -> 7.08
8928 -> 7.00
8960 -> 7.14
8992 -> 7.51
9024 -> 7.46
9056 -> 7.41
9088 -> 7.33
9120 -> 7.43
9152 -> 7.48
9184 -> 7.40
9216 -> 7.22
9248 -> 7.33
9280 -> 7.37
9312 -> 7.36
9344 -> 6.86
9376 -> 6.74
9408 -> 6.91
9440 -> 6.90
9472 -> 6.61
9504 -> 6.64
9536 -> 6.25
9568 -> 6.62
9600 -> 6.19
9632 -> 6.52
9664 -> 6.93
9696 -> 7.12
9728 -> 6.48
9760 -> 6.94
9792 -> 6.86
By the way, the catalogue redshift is 0.12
